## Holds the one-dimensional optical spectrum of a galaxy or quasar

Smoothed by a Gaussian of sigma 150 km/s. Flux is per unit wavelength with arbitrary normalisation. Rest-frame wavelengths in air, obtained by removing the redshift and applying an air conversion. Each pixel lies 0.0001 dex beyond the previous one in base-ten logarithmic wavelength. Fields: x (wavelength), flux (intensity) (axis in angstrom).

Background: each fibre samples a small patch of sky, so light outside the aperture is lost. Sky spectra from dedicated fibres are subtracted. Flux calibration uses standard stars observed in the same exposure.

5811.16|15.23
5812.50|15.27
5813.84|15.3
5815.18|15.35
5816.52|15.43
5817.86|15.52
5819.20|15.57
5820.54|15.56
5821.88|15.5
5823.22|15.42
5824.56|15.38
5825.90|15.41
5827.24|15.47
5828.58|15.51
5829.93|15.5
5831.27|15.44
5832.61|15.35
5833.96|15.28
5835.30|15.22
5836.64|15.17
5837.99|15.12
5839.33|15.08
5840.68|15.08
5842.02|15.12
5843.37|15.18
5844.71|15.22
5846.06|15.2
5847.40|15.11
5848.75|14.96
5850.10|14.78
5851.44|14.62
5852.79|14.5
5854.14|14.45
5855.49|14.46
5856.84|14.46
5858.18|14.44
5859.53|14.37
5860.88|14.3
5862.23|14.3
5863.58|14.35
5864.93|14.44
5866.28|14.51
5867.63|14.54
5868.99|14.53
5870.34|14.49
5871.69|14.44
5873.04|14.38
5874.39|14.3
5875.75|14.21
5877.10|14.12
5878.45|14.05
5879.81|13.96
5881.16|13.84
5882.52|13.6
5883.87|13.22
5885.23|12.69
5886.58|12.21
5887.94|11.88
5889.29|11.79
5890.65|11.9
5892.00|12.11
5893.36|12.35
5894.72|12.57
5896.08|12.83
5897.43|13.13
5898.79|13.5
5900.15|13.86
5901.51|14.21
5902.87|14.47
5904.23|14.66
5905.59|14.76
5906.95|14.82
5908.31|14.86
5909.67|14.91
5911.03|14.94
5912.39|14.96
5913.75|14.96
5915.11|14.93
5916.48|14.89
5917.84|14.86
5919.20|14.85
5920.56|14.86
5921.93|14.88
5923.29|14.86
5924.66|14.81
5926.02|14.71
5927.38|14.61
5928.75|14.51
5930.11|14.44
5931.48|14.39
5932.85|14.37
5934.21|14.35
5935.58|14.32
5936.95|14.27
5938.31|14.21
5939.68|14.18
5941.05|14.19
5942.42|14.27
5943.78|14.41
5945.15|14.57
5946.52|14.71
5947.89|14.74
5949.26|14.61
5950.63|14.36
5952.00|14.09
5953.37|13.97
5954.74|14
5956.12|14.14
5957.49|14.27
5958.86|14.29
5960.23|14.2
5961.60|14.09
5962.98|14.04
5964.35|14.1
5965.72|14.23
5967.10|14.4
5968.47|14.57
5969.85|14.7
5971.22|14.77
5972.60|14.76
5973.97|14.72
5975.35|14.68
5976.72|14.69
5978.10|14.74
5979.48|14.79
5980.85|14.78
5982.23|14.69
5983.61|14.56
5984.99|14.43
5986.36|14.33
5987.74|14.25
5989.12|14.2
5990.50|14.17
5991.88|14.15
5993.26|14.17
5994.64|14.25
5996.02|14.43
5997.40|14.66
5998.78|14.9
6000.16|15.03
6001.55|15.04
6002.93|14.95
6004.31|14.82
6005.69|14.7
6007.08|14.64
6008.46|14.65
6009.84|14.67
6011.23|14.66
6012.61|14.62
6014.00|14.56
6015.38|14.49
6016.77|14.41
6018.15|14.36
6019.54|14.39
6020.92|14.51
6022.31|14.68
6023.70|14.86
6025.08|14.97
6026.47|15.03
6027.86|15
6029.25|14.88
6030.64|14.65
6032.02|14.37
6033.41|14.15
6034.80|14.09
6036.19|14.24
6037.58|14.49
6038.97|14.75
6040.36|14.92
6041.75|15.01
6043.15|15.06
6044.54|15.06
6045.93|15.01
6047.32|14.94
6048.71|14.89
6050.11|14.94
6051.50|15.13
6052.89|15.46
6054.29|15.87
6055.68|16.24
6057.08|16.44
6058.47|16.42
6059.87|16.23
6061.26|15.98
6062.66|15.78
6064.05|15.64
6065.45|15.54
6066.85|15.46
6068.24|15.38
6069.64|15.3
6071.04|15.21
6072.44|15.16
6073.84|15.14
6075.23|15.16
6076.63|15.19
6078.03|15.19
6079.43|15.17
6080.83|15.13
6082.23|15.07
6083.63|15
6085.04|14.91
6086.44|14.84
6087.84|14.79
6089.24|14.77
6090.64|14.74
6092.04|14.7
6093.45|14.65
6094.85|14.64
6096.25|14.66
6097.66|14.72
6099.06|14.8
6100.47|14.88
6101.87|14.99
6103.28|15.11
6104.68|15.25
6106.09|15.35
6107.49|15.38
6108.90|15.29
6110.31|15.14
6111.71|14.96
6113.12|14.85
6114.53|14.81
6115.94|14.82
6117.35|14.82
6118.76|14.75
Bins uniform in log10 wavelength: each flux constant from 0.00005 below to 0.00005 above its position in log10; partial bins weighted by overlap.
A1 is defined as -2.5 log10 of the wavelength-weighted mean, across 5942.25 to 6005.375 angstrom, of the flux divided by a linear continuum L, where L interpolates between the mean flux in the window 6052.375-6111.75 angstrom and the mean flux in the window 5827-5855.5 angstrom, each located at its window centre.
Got 0.05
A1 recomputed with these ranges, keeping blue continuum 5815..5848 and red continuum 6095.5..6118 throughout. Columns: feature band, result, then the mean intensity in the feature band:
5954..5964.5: 0.08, 14.1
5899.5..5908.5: 0.05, 14.5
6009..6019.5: 0.04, 14.5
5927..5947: 0.06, 14.4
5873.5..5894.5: 0.17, 13.1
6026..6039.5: 0.04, 14.6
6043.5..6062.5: -0.04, 15.6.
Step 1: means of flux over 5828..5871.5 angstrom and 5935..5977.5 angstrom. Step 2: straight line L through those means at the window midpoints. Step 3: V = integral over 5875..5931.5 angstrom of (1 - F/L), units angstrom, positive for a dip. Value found 2.4 angstrom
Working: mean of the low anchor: 14.8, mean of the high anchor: 14.4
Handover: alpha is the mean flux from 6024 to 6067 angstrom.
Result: 15.2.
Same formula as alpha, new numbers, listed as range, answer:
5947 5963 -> 14.2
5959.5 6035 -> 14.6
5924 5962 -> 14.4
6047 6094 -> 15.3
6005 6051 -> 14.7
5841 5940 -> 14.2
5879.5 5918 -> 13.7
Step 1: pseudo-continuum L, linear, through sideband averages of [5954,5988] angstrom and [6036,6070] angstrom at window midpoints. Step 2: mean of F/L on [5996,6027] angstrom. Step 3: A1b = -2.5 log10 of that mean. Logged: 0.02 mag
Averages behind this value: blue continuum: 14.5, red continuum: 15.4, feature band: 14.7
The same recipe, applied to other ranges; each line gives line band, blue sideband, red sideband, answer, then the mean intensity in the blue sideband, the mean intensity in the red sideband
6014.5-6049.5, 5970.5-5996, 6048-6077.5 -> 0.03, 14.5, 15.5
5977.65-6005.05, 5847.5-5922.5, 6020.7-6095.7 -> 0.01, 14.1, 15.1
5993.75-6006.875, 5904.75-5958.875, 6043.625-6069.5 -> 0.03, 14.6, 15.6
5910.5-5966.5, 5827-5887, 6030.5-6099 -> 0.02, 14.6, 15.1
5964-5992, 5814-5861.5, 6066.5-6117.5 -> 0.04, 15.1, 15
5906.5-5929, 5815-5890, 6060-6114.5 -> -0.01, 14.6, 15.1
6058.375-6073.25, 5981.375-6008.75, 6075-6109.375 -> -0.05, 14.5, 15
